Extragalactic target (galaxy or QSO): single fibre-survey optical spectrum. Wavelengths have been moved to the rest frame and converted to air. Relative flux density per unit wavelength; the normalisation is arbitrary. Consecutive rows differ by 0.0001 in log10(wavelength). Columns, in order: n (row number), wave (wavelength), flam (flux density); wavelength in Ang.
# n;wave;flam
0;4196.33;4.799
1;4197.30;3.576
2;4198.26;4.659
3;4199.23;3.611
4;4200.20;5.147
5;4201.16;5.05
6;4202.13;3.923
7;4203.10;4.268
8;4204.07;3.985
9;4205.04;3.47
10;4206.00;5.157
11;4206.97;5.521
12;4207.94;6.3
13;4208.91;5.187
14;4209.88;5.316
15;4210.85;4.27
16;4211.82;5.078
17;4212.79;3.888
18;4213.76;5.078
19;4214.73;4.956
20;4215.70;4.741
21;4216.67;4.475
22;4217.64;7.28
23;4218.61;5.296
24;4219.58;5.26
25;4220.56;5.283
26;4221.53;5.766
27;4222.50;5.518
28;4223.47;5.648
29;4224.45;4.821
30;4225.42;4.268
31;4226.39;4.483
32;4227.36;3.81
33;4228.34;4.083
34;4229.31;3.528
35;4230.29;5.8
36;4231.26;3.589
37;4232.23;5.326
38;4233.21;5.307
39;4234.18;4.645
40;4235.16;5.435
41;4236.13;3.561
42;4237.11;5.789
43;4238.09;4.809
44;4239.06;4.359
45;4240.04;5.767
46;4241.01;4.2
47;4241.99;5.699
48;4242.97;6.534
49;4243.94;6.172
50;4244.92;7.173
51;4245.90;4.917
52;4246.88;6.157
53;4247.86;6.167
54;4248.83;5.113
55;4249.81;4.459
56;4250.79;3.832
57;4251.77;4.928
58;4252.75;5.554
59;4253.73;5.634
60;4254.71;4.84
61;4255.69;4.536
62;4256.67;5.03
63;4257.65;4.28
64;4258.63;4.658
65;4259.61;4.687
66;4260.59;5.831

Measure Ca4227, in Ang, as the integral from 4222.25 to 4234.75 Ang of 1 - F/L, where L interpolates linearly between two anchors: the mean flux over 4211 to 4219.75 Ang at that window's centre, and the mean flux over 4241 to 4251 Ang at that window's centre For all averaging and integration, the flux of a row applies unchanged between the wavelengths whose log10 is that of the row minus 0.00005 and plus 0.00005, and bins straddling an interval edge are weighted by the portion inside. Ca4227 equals 1.50 Ang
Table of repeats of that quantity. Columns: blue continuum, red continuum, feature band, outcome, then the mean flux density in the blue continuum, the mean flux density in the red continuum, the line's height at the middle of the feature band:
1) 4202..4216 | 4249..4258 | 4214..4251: -2.56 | 4.76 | 4.8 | 4.78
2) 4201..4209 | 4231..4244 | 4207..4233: -0.49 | 4.73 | 5.08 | 4.89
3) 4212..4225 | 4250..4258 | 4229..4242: 0.51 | 5.22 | 4.82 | 5.03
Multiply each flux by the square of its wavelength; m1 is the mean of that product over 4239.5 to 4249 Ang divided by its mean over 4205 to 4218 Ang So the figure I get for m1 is 1.16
